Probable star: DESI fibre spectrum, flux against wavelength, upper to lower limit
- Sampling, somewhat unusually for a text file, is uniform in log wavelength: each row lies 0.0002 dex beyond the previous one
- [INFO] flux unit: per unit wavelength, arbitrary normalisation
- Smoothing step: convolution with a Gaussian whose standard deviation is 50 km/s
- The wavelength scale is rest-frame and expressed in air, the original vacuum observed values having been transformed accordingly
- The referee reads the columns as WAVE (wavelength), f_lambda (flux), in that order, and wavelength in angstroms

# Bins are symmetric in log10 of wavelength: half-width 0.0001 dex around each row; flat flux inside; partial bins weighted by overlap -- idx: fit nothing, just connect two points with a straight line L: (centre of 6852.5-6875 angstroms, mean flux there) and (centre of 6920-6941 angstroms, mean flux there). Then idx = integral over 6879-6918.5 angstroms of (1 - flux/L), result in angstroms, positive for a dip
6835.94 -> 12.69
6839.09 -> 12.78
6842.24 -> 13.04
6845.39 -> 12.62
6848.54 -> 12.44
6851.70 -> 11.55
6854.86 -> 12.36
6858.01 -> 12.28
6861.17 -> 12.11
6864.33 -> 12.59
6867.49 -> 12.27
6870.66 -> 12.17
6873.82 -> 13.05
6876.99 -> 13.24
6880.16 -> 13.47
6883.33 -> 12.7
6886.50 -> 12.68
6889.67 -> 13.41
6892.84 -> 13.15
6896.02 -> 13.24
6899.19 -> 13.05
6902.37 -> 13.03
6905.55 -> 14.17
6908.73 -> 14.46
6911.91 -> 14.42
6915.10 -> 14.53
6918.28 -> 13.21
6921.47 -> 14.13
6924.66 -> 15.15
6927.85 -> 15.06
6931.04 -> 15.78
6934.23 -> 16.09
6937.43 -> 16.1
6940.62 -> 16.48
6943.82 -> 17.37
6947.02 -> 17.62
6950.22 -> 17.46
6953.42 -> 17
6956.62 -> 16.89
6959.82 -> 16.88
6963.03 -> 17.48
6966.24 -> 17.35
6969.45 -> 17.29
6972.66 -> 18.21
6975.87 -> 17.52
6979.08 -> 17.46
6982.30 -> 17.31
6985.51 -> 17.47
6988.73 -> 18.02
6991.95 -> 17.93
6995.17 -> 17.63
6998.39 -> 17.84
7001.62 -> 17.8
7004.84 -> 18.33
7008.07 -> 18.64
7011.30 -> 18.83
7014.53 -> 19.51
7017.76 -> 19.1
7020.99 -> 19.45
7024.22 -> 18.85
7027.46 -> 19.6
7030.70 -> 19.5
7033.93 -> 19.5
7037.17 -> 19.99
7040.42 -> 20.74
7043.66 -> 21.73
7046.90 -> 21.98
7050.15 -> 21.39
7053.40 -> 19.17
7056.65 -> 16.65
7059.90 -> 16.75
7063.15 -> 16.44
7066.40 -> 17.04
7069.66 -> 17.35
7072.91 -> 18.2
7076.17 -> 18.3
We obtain 1.4 angstroms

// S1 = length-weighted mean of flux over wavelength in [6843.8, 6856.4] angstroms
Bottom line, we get 12.2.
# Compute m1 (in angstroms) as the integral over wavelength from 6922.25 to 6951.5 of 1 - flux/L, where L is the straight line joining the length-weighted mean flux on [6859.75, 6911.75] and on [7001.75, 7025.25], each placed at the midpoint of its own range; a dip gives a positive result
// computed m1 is -1.6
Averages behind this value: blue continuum 13.1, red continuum 18.9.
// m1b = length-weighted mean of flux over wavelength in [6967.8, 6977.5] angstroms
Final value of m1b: 17.7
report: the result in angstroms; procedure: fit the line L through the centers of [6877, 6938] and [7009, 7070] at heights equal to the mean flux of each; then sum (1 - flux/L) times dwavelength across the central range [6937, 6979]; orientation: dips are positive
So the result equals -3.3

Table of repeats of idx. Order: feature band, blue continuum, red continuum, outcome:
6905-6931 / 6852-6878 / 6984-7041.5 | 0.4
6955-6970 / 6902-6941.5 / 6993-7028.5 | -0.5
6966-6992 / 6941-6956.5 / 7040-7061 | 0.6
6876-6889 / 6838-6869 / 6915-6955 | 0.6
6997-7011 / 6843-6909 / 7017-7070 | -0.4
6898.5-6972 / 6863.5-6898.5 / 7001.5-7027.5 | -1.8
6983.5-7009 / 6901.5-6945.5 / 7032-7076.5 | -1.0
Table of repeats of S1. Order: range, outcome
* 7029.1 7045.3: 20.3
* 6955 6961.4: 16.9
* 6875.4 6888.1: 13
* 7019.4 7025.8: 19.2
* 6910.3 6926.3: 14.3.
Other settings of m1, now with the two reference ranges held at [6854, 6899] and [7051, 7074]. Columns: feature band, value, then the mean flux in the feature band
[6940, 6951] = -2.1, 17.3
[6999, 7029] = -4.8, 18.9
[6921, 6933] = -0.9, 15.1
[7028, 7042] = -2.6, 19.9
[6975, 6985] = -1.3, 17.4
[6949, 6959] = -1.6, 17.1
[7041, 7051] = -2.7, 21.6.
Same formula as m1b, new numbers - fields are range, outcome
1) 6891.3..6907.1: 13.3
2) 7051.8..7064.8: 17.3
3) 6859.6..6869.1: 12.3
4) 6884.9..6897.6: 13.1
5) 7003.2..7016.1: 18.8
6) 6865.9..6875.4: 12.5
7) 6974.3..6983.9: 17.4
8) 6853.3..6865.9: 12.3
